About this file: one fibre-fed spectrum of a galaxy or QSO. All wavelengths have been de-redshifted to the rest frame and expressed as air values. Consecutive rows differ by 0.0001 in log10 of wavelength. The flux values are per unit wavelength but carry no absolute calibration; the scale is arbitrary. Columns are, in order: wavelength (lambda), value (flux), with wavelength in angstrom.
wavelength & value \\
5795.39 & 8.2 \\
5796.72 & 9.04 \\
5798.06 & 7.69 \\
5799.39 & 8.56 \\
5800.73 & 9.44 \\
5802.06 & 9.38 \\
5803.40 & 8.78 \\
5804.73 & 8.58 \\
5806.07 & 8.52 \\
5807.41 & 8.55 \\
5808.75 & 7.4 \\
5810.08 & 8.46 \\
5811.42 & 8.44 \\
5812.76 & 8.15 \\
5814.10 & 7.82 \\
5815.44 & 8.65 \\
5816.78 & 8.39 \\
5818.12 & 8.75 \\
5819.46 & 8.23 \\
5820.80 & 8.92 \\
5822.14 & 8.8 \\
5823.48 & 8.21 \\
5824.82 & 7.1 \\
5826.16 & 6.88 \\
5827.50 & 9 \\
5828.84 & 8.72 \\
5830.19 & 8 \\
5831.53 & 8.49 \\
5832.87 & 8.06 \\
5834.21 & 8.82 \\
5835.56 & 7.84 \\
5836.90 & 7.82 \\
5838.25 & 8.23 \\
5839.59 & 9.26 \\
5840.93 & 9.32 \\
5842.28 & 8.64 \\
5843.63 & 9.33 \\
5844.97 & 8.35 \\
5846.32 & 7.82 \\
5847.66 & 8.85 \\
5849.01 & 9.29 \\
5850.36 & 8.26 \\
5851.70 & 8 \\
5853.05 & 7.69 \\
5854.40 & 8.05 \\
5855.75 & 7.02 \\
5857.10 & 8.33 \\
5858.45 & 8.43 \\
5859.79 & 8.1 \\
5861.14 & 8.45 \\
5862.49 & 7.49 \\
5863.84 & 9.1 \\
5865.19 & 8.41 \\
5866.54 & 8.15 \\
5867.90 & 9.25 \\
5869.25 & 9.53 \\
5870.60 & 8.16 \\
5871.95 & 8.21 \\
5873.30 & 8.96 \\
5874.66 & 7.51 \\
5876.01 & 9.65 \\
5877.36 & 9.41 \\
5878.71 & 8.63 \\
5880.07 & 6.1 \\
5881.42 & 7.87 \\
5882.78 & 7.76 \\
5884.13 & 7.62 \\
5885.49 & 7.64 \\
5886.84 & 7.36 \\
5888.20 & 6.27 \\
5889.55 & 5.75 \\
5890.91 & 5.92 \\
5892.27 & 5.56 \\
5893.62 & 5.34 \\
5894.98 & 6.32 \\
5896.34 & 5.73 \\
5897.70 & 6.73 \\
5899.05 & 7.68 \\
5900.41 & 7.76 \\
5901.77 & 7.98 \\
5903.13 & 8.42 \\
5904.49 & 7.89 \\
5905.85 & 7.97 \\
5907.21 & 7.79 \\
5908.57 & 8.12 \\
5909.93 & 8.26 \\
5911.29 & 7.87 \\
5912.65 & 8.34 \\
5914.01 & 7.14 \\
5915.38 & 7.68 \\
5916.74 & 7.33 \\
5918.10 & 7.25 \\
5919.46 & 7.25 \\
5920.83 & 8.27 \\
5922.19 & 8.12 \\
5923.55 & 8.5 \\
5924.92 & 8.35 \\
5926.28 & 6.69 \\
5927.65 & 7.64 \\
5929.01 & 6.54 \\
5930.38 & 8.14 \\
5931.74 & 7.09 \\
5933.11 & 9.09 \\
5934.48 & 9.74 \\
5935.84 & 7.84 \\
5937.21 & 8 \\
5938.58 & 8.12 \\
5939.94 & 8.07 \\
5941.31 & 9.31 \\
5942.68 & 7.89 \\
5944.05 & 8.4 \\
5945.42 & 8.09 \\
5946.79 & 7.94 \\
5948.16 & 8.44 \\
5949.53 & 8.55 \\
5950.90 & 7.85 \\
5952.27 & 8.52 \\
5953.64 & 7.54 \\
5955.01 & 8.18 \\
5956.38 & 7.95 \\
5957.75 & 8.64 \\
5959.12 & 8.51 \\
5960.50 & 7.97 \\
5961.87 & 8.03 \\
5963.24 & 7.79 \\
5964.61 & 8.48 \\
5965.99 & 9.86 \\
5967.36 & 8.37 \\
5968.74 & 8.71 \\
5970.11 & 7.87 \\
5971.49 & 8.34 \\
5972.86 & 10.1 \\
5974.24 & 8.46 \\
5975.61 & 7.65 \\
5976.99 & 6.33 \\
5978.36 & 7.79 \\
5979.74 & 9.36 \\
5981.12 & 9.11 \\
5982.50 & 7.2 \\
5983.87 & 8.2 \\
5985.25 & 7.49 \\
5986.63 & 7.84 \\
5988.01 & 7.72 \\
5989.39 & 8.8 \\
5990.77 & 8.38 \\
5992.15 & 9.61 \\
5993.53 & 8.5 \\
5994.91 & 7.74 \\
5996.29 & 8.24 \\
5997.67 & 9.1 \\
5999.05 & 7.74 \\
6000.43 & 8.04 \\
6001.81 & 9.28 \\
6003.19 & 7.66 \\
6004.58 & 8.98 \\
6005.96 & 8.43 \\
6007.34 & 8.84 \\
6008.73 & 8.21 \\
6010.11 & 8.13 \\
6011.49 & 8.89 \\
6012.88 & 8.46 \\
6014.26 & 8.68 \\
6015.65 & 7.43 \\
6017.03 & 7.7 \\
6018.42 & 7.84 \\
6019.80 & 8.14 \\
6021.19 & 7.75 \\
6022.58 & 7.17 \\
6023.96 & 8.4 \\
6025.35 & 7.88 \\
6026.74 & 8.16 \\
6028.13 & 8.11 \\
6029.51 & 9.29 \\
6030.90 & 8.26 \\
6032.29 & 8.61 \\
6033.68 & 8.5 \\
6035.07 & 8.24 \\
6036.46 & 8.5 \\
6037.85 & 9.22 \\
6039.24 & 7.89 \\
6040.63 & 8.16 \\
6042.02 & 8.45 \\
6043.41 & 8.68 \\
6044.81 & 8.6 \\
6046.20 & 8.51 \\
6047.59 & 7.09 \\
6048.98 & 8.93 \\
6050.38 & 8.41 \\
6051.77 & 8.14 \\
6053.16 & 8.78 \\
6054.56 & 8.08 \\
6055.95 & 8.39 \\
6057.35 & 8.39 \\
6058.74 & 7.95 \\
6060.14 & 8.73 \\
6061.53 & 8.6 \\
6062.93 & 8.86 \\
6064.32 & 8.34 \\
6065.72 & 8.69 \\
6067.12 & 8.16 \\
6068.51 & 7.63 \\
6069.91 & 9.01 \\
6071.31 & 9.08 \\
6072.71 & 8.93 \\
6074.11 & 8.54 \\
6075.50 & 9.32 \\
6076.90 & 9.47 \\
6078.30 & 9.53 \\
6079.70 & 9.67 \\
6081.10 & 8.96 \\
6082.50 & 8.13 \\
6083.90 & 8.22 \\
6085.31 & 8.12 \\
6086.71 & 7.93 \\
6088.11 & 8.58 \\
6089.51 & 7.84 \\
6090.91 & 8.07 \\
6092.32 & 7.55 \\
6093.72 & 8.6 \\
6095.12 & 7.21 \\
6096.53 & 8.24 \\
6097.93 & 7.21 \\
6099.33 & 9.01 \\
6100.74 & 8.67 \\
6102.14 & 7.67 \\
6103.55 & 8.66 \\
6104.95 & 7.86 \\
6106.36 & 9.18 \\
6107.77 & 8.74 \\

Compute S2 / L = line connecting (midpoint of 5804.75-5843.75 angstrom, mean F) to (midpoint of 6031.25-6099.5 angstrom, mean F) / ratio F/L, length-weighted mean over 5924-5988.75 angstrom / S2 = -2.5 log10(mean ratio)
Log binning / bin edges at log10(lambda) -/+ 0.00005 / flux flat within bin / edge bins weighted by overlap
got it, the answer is 0.03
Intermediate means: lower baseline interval 8.36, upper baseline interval 8.44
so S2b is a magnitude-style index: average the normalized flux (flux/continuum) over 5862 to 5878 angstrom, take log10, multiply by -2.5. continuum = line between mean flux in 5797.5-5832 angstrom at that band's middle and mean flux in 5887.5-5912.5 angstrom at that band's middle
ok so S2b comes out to -0.149 mag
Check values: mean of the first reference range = 8.38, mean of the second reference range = 7.1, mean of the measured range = 8.66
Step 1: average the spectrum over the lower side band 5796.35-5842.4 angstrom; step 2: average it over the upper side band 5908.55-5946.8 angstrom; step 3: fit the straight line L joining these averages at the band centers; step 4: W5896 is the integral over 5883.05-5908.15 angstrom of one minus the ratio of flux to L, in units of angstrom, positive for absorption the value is 3.4 angstrom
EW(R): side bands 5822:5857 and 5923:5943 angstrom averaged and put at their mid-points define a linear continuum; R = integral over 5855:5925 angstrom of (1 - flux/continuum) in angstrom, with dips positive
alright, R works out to 3.7 angstrom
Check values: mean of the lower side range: 8.29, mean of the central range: 7.74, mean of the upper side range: 8.07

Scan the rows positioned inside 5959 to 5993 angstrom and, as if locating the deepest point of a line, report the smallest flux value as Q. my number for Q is 6.33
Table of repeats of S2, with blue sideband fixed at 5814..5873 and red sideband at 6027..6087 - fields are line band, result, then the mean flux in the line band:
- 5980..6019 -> 0.02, 8.31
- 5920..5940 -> 0.06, 8.01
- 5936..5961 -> 0.03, 8.21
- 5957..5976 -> 0.00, 8.5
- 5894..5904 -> 0.17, 7.19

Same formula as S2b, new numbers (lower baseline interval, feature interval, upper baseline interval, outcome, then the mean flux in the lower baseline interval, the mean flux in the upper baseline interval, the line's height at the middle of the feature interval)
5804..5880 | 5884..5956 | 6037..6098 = 0.100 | 8.38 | 8.44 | 8.4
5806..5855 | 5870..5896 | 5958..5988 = 0.135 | 8.35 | 8.25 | 8.32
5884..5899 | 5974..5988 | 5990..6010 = 0.026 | 6.4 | 8.47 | 8.11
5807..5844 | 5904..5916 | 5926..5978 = 0.047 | 8.36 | 8.19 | 8.24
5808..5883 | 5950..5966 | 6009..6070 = 0.014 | 8.34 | 8.31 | 8.32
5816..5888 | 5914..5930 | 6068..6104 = 0.103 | 8.29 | 8.46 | 8.34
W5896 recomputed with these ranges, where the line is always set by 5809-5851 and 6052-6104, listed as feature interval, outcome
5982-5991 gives 0.53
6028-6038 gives -0.17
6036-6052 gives 0.11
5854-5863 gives 0.45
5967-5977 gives 0.09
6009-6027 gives 0.83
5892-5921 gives 3.49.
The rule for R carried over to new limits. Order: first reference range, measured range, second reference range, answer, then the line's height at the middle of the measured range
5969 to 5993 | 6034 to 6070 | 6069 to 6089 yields 1.1 angstrom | 8.65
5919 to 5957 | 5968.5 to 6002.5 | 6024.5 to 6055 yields -0.3 angstrom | 8.22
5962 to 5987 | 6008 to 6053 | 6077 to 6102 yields 0.2 angstrom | 8.31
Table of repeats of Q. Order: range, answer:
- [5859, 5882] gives 6.1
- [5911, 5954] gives 6.54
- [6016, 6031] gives 7.17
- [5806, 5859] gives 6.88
